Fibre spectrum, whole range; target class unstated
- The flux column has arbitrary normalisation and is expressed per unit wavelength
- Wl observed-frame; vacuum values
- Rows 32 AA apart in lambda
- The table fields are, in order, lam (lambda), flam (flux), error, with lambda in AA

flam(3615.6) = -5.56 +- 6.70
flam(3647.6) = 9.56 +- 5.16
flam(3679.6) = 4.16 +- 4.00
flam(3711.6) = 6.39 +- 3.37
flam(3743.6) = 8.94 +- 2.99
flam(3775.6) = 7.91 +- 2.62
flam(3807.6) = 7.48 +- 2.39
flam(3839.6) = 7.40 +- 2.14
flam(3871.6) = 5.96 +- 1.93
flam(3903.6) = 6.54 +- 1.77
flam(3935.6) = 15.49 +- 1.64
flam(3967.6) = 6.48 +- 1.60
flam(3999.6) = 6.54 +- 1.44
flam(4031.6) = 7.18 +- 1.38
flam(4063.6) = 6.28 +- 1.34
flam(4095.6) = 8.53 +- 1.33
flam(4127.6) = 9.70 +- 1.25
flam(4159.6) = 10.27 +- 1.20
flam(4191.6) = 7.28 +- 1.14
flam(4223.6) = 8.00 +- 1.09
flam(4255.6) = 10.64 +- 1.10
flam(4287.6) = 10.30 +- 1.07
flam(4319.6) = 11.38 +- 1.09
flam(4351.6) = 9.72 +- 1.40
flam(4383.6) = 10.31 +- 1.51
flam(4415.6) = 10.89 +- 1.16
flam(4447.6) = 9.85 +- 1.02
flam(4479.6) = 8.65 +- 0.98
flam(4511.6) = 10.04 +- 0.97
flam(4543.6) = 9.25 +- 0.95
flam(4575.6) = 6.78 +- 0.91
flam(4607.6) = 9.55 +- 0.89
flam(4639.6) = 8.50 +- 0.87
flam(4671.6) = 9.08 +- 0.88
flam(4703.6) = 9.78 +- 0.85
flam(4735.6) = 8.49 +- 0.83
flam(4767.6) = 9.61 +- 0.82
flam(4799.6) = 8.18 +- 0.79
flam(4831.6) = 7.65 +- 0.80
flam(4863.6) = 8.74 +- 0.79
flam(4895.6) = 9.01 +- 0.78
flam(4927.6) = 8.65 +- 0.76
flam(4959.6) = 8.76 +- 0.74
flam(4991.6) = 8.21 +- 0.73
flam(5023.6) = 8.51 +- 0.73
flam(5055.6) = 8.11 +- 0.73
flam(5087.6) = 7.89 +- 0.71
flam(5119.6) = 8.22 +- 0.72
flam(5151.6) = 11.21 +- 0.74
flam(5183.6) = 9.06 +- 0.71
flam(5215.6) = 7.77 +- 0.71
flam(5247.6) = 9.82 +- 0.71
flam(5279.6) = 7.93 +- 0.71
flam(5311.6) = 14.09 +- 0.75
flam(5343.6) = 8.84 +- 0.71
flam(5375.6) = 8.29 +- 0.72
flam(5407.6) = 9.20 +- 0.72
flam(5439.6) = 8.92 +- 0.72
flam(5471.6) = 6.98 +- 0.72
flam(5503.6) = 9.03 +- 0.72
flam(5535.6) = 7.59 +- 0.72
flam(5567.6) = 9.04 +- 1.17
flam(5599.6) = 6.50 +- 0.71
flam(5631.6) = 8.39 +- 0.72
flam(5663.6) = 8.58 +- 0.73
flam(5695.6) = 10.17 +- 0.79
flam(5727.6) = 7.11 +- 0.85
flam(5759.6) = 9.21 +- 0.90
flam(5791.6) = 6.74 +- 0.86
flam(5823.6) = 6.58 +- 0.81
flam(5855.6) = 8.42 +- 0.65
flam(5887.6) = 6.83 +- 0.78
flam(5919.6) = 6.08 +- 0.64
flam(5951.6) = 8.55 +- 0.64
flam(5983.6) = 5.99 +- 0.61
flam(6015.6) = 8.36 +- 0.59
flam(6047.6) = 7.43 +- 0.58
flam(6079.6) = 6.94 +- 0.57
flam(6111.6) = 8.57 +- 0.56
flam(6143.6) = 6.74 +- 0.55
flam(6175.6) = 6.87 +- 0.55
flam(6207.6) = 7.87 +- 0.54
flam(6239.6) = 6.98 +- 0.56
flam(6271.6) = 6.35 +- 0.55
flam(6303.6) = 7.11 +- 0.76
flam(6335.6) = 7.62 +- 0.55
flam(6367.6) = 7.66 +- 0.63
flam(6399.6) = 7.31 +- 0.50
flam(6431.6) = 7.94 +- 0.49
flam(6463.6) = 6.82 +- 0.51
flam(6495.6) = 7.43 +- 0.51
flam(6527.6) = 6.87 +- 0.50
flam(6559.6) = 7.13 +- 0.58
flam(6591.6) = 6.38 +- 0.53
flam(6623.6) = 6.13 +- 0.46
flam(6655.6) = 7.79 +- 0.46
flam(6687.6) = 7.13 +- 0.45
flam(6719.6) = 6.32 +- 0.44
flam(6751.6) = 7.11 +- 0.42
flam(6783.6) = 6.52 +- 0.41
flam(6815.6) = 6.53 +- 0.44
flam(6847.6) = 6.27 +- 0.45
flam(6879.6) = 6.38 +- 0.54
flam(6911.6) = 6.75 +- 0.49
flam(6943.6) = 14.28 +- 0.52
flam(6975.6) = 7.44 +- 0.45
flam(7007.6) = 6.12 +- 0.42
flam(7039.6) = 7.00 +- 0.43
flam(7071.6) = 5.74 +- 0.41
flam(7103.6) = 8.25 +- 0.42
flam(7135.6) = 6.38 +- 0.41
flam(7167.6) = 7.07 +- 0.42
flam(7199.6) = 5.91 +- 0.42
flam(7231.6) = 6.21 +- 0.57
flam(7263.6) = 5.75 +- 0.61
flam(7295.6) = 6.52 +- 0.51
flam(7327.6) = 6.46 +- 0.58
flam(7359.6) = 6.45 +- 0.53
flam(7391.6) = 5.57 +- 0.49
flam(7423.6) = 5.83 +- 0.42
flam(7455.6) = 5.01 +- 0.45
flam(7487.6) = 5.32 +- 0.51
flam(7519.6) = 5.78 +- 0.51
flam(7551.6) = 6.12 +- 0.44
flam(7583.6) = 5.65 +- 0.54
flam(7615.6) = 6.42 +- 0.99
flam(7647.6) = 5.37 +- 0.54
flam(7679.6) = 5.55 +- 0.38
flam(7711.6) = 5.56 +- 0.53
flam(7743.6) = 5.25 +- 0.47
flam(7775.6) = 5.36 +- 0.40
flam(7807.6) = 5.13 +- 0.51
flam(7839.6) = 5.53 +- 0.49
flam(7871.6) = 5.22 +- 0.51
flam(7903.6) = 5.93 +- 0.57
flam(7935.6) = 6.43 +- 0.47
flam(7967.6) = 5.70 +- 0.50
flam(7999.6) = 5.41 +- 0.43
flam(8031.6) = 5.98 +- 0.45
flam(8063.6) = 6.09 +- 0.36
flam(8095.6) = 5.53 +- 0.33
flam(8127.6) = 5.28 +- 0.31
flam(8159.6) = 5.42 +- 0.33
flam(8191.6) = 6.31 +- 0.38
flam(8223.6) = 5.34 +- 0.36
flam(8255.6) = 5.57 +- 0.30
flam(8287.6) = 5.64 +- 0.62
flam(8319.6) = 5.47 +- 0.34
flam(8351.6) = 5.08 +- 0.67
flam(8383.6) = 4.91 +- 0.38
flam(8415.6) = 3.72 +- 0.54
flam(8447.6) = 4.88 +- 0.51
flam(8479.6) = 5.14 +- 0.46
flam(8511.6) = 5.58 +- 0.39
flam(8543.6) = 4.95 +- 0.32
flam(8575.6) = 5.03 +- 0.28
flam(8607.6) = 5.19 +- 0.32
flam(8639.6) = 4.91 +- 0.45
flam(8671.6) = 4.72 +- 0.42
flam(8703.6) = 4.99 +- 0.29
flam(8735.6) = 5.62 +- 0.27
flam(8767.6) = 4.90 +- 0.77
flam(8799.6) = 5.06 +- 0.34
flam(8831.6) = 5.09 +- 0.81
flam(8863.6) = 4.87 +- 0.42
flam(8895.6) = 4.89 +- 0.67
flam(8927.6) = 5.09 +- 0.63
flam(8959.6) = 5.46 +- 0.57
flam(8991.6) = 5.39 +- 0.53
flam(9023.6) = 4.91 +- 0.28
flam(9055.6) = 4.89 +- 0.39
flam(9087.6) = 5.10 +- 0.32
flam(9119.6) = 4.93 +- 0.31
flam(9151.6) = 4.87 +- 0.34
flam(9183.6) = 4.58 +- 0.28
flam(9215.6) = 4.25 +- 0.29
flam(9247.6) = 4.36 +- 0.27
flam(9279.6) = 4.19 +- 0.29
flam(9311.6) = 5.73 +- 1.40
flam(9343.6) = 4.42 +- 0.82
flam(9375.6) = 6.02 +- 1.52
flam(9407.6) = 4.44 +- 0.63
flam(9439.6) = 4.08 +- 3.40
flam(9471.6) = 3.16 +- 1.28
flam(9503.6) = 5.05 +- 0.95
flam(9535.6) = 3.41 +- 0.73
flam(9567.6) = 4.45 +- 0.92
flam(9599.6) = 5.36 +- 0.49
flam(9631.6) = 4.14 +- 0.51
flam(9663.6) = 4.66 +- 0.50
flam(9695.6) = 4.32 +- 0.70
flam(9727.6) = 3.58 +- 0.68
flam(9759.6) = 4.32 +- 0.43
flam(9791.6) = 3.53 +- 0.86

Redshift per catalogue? 0.058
